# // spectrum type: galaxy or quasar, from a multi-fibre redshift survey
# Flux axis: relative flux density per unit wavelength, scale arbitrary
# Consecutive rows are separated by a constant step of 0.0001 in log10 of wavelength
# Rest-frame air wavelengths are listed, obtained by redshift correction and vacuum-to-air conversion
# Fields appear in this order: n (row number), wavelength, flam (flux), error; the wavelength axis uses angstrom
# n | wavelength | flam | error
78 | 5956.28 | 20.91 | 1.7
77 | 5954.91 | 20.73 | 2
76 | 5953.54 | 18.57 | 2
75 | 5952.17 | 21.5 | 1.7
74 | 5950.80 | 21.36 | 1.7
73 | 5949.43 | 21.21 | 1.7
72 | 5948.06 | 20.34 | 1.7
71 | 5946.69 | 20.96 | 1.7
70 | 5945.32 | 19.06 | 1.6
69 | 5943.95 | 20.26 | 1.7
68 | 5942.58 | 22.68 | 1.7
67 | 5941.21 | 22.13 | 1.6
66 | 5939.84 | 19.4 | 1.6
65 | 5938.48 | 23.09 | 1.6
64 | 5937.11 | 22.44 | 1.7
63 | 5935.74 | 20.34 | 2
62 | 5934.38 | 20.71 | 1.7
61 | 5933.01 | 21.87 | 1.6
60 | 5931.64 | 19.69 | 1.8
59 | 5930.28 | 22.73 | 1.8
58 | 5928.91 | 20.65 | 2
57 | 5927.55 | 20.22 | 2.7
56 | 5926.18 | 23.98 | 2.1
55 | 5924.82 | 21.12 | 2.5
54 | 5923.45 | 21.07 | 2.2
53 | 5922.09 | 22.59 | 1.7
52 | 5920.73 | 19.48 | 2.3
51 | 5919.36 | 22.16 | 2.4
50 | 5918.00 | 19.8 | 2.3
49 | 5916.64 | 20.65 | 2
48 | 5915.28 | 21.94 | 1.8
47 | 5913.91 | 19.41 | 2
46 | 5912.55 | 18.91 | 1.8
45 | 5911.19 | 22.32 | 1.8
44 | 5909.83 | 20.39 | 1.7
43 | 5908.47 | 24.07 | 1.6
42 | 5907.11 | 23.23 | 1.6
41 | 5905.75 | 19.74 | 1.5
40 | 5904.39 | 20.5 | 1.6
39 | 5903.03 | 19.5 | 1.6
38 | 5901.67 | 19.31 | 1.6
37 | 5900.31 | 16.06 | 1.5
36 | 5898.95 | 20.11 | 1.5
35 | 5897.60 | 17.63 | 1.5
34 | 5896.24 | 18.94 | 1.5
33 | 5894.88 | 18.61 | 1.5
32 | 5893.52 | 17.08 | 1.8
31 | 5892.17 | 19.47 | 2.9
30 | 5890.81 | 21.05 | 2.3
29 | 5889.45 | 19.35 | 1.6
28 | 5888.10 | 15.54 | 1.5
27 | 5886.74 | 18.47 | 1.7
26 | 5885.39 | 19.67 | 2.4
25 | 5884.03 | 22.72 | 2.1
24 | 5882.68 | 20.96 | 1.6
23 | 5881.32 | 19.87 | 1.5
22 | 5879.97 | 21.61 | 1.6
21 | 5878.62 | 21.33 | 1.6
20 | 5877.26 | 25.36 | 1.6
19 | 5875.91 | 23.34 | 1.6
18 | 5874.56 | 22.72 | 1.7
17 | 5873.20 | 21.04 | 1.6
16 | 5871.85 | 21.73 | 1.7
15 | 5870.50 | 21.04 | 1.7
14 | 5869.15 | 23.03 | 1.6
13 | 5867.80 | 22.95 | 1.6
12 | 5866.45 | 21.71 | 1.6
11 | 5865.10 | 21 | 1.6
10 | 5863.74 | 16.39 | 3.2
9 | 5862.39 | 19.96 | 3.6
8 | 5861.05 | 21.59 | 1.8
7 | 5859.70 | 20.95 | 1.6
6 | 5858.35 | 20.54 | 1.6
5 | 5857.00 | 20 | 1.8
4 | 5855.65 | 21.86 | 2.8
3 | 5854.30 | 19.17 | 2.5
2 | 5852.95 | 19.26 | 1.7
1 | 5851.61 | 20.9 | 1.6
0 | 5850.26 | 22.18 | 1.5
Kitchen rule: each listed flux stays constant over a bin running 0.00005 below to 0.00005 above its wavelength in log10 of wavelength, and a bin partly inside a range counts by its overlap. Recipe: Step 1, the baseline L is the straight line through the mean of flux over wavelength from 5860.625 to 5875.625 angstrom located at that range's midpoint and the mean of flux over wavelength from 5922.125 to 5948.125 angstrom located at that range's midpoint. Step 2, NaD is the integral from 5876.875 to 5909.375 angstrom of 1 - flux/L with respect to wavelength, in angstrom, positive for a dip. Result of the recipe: 1.97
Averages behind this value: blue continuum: 21.3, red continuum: 21.2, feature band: 20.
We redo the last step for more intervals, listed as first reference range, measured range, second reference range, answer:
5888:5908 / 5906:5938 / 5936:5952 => -1.67 angstrom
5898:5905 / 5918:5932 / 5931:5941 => -0.60 angstrom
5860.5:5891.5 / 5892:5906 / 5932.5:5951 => 1.51 angstrom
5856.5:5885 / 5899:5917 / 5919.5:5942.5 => 0.80 angstrom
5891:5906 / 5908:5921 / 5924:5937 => -0.54 angstrom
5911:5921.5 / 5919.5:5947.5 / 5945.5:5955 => -0.94 angstrom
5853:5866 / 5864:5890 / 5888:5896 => -2.36 angstrom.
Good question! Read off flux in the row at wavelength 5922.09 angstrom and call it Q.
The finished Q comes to 22.59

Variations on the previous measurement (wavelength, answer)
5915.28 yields 21.94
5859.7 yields 20.95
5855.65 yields 21.86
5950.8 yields 21.36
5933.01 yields 21.87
